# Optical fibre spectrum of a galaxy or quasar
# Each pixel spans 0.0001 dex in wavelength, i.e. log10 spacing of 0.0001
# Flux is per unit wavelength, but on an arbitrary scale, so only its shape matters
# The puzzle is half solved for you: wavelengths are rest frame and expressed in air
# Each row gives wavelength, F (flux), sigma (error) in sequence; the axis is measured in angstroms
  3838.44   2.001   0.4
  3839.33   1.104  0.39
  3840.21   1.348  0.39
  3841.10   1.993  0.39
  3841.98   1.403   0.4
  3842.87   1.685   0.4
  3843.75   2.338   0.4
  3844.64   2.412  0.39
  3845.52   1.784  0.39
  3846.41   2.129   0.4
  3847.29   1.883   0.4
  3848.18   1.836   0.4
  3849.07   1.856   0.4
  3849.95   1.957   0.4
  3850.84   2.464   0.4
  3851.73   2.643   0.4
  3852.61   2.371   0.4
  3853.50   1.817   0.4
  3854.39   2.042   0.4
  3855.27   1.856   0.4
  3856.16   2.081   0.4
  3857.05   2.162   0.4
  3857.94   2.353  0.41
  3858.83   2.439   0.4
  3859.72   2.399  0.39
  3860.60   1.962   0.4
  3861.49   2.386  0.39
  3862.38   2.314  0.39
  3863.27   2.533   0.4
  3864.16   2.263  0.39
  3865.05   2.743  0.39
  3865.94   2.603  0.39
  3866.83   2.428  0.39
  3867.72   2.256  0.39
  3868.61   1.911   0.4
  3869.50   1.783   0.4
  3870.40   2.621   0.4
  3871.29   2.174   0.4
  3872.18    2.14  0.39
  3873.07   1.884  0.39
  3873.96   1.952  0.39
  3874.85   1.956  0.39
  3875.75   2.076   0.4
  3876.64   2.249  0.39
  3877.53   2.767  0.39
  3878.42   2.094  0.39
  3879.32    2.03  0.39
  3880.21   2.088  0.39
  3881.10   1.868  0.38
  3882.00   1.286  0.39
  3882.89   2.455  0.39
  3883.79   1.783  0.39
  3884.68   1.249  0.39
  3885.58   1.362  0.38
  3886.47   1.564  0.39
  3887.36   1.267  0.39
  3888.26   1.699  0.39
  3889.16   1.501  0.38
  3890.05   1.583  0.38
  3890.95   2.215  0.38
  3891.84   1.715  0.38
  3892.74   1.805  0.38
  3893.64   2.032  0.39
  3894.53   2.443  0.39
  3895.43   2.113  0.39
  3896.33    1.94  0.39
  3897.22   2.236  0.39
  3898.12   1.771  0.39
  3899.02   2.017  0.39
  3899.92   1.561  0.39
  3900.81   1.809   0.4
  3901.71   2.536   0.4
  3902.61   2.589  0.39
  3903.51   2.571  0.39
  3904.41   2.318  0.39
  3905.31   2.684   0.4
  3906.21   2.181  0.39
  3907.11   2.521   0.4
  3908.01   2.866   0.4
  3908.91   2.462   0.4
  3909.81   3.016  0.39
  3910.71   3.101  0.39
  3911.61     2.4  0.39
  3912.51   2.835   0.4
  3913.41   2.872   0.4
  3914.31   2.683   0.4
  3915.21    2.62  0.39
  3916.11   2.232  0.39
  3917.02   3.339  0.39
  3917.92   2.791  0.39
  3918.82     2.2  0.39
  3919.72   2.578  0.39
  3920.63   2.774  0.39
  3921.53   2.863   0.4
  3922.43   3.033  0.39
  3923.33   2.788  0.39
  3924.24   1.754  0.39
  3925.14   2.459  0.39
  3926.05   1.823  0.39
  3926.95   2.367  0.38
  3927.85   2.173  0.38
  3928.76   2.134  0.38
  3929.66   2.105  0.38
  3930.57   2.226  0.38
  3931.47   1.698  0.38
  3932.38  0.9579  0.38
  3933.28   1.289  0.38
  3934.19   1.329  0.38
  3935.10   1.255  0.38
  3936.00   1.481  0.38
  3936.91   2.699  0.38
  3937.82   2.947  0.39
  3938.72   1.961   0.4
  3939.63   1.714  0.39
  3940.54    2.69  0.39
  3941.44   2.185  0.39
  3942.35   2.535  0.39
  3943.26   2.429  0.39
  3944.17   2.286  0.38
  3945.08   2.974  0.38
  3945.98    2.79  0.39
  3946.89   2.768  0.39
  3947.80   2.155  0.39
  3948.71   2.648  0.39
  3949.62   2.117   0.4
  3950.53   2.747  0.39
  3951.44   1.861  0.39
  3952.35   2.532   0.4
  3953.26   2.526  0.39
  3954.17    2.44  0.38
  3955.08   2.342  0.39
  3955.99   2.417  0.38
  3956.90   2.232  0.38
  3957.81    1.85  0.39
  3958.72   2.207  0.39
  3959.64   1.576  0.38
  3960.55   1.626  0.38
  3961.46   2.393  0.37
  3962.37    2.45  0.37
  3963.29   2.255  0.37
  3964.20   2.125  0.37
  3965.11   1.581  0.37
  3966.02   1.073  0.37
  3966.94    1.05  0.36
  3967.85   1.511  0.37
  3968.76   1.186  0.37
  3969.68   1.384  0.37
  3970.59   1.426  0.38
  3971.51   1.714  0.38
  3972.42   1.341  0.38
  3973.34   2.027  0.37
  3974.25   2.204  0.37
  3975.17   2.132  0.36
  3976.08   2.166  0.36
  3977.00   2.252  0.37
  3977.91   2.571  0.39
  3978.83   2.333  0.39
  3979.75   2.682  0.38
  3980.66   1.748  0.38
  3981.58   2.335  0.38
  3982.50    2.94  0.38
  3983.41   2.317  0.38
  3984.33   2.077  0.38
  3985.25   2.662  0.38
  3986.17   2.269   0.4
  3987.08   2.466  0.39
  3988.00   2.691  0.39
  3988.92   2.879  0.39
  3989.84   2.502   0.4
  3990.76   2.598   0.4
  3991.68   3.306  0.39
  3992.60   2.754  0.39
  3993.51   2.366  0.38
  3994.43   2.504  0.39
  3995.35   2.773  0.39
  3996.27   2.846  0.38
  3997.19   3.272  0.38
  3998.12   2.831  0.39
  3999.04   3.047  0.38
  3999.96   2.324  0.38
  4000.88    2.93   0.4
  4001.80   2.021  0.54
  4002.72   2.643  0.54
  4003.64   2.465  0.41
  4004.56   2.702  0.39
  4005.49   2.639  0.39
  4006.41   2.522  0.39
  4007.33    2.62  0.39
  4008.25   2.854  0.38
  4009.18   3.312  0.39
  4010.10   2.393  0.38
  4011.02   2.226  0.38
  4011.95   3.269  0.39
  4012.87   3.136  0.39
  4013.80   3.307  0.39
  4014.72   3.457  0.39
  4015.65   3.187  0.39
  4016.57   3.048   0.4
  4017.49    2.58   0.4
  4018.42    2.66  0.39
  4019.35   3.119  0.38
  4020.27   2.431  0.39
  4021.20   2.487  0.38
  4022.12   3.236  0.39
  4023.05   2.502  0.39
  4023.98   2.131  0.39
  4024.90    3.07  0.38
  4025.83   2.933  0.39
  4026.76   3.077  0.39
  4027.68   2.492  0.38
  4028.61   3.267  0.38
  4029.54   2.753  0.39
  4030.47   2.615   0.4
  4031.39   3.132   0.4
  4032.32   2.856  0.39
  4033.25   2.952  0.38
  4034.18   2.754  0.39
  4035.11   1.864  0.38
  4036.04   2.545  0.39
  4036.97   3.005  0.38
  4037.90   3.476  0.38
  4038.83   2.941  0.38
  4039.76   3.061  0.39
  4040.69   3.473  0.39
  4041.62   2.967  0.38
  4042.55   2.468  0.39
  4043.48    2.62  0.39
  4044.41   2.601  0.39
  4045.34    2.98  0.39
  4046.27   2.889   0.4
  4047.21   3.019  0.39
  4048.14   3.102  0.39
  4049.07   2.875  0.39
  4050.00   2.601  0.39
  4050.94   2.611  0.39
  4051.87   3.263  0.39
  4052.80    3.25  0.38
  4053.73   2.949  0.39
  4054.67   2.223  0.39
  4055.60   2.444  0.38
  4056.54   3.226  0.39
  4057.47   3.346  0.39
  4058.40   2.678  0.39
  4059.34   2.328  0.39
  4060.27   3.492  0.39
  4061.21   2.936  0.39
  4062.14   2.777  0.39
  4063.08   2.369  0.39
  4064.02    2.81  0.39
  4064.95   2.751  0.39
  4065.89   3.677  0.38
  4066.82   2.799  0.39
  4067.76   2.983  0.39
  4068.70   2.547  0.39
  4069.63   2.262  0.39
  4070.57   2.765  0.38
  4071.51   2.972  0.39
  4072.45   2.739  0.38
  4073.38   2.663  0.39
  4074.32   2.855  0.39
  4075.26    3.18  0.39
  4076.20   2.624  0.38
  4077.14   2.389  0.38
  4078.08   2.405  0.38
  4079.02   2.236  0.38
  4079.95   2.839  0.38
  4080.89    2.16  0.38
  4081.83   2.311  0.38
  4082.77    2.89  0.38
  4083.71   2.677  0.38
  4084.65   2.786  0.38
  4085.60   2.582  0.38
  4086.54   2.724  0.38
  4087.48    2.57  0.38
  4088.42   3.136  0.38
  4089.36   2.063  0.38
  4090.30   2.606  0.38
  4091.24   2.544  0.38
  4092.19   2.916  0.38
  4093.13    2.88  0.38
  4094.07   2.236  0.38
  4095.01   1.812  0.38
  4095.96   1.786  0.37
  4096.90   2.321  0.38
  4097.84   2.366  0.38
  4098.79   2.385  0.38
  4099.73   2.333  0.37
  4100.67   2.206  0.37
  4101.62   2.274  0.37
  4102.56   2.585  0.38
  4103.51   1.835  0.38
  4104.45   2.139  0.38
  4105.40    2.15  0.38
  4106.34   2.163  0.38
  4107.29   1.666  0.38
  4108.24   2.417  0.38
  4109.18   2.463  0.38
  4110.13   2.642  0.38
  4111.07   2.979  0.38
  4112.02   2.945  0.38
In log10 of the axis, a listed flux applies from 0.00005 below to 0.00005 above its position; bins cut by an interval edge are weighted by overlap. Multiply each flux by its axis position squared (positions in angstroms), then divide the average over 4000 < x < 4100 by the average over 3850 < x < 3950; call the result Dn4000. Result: 1.33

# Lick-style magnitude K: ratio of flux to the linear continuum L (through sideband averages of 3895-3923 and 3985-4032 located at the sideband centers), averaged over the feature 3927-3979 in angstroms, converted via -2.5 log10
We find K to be 0.26 mag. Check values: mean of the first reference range 2.5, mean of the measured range 2.05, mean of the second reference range 2.77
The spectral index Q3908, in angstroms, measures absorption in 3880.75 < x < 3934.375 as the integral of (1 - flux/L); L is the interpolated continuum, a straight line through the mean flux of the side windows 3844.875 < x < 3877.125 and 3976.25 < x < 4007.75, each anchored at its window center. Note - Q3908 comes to 3.3 angstroms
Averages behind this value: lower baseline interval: 2.18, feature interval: 2.18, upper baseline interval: 2.58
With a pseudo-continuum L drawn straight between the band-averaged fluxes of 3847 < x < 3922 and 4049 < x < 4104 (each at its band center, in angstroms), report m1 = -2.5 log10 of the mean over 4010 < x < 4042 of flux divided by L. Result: -0.14 mag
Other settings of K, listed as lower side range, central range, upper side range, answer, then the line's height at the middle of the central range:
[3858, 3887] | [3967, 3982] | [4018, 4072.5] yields 0.31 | 2.54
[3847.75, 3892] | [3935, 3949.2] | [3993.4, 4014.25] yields 0.03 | 2.43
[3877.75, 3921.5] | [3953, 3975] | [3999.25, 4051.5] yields 0.32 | 2.52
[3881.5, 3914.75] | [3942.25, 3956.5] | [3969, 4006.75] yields -0.08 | 2.3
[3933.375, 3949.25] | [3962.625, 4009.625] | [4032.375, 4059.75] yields 0.08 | 2.51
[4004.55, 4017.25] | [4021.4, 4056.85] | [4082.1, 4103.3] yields -0.03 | 2.76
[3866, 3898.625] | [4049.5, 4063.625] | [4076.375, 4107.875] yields -0.22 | 2.32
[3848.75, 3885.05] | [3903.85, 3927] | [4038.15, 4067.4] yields -0.11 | 2.35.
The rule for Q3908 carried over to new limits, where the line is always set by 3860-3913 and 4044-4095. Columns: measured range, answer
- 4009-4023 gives -1.83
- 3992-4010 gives -1.33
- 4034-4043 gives -0.74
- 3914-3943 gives 0.53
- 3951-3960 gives 0.63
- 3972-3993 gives 0.49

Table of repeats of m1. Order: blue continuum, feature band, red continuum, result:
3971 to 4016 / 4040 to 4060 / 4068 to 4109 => -0.14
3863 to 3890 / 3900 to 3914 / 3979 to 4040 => -0.18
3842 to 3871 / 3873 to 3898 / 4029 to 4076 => 0.20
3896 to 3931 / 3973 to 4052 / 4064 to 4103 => -0.08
